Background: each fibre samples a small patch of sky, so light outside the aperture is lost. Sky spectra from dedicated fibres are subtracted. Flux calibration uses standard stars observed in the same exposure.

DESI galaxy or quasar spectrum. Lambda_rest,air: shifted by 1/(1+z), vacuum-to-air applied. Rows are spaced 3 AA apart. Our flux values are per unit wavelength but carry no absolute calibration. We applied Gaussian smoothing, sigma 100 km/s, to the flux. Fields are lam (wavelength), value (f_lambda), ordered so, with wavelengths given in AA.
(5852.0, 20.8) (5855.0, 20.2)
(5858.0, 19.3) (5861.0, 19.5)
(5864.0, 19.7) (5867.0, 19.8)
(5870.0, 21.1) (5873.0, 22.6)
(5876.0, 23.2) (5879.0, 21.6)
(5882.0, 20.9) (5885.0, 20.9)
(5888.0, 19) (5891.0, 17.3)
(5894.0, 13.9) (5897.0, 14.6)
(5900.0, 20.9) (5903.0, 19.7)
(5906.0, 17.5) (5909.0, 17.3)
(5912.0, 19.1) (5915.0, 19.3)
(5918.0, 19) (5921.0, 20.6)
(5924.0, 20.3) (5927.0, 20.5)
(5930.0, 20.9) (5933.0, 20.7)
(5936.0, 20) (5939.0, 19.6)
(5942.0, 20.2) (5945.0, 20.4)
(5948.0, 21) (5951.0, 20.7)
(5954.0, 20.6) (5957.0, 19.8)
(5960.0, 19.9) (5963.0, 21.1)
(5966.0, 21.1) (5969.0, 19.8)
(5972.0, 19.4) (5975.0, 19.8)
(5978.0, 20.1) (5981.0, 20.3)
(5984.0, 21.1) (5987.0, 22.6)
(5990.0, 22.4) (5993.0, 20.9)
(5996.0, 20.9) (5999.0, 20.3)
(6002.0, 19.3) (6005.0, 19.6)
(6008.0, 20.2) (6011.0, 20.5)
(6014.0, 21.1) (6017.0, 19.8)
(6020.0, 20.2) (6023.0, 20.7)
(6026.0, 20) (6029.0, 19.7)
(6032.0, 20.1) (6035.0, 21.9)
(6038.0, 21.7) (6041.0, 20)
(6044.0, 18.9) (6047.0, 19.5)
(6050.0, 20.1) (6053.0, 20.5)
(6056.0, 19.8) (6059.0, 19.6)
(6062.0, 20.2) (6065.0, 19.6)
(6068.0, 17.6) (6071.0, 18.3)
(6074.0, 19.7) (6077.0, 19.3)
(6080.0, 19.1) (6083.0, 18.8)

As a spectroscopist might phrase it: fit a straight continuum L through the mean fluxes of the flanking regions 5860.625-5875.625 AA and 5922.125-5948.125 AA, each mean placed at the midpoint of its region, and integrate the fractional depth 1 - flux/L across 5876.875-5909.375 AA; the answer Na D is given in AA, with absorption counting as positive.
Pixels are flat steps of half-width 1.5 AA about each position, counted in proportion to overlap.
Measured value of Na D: 3.2 AA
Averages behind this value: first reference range 20.8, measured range 18.6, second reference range 20.4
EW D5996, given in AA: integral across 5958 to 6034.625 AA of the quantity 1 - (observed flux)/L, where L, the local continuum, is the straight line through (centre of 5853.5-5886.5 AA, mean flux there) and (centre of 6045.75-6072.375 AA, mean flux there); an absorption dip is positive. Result -2.1 AA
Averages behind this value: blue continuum 20.8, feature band 20.5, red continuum 19.5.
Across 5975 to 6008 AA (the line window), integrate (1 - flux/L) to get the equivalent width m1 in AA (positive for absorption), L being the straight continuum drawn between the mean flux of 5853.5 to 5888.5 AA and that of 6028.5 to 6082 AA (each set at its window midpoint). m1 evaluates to -0.99 AA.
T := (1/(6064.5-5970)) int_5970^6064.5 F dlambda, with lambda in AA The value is 20.4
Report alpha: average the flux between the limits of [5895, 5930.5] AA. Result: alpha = 19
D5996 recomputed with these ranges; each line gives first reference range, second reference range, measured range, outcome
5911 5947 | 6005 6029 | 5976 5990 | -0.6 AA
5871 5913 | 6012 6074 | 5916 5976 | -2.4 AA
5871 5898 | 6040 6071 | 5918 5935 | -0.8 AA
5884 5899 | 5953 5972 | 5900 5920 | -1.0 AA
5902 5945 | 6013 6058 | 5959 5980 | -0.3 AA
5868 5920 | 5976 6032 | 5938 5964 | -0.6 AA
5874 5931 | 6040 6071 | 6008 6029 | -0.9 AA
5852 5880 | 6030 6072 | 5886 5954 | 4.1 AA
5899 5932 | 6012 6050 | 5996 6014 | 0.0 AA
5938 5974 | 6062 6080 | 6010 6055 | -2.0 AA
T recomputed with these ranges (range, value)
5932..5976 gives 20.3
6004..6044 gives 20.4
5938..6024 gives 20.5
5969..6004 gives 20.6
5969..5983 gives 19.9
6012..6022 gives 20.4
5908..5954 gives 20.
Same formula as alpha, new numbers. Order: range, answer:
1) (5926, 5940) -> 20.4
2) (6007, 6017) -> 20.5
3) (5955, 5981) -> 20.1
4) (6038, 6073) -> 19.6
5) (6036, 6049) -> 20.1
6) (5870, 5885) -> 21.9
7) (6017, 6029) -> 20.2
